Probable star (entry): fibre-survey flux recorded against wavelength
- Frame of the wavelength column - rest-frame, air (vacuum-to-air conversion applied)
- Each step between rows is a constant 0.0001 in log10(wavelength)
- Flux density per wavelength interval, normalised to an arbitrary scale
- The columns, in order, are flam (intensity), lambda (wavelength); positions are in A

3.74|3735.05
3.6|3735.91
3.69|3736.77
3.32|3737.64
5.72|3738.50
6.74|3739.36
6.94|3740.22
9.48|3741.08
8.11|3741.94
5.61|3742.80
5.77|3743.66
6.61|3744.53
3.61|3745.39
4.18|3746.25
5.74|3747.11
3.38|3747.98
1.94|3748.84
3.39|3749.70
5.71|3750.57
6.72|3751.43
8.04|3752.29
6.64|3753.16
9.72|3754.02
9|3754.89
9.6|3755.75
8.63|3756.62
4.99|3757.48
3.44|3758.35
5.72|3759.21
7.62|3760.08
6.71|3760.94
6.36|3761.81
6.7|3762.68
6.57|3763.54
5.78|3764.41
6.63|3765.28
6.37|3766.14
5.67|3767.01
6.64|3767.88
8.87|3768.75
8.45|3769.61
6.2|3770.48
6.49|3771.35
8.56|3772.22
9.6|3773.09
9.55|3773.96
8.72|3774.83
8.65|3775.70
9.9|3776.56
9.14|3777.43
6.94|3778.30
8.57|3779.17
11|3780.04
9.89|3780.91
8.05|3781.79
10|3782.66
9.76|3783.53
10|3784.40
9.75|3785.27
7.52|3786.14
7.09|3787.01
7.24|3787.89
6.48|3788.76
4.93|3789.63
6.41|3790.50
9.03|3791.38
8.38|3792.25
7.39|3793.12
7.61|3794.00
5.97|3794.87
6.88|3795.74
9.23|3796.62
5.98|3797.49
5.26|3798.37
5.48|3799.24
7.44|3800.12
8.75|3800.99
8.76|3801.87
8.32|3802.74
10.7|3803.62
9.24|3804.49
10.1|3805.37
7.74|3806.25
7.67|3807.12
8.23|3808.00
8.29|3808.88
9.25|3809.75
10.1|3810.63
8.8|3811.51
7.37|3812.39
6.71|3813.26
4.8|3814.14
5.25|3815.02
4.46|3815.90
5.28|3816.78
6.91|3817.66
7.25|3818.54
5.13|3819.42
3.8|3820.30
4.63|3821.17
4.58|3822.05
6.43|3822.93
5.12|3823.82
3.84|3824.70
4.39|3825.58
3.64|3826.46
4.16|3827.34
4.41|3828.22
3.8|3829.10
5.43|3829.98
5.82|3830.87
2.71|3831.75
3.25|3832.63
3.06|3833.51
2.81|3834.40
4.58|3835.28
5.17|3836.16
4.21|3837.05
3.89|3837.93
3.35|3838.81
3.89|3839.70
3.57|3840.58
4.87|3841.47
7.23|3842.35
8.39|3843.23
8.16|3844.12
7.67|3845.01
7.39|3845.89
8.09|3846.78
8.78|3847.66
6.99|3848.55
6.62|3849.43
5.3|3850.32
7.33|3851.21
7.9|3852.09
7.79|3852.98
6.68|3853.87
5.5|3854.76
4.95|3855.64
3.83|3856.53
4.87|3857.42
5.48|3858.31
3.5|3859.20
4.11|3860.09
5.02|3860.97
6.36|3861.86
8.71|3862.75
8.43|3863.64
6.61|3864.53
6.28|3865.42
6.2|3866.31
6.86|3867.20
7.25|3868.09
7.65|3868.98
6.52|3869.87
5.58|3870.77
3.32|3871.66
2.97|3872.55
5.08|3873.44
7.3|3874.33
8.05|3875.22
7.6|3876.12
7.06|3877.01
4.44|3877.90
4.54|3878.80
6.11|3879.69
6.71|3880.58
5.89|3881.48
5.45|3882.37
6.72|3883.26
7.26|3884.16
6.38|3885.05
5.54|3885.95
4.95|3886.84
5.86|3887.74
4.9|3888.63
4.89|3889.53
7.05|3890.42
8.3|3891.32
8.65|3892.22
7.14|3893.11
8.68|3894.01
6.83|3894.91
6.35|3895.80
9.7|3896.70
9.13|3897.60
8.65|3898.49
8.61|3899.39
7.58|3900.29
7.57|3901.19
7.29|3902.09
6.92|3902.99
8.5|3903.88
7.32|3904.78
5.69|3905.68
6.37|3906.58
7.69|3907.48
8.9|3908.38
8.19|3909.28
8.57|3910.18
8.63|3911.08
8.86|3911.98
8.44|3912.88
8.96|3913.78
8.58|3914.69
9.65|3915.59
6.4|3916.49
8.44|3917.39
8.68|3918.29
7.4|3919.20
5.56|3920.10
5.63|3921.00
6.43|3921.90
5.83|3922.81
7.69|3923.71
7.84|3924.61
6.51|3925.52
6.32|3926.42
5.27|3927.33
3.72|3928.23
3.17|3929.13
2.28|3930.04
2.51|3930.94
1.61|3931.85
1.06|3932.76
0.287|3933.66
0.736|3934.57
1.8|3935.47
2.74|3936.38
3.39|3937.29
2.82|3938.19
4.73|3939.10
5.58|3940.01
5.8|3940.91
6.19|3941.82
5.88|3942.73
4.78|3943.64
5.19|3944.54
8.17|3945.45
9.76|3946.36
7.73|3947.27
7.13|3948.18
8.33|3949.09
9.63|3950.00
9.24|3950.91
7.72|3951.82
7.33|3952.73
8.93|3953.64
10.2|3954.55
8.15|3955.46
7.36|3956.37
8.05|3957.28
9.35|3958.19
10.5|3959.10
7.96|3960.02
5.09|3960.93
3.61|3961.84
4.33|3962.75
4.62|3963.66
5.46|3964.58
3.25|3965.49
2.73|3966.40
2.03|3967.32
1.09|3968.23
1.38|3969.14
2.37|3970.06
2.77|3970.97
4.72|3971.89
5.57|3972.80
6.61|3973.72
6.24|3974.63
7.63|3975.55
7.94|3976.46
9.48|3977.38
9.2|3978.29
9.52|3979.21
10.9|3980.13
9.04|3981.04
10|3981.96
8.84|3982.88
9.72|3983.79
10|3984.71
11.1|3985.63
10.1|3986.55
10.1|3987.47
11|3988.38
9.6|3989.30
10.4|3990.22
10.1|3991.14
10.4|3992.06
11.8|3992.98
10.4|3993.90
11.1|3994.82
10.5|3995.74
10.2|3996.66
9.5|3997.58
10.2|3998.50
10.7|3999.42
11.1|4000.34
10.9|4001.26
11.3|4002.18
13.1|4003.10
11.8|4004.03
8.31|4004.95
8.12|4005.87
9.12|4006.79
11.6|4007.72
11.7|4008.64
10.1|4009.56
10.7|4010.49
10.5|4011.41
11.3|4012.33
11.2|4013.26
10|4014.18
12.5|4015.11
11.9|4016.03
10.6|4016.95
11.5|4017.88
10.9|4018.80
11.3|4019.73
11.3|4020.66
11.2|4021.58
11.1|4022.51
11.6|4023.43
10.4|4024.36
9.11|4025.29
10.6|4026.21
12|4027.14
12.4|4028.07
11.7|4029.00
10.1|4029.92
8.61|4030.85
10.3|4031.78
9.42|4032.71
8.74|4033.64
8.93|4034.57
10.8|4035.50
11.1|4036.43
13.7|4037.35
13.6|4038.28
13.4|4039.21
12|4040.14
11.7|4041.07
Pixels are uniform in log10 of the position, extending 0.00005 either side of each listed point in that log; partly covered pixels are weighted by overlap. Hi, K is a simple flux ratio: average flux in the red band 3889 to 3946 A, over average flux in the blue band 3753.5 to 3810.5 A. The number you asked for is 0.80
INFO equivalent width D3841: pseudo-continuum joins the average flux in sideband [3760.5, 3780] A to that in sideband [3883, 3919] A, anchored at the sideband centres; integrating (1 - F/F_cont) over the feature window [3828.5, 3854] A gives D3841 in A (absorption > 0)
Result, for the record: 6.5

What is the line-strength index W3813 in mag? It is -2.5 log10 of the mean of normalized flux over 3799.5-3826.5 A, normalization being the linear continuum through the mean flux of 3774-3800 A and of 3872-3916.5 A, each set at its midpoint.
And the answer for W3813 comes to 0.13 mag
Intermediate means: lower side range 7.99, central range 6.9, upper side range 7.14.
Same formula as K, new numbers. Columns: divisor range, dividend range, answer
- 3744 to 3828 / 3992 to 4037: 1.52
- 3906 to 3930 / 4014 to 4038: 1.53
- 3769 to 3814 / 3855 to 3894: 0.74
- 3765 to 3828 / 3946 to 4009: 1.13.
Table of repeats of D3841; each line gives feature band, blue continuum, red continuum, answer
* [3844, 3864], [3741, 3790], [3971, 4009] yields 4.2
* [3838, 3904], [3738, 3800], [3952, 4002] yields 9.6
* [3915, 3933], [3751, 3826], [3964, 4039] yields 6.3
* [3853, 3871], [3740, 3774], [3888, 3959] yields 1.6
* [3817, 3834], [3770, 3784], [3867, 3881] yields 6.4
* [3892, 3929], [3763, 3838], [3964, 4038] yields 3.6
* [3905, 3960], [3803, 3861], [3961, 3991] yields 1.2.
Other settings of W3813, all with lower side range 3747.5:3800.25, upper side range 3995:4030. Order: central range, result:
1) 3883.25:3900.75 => 0.259 mag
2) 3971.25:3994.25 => 0.142 mag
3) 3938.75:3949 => 0.446 mag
